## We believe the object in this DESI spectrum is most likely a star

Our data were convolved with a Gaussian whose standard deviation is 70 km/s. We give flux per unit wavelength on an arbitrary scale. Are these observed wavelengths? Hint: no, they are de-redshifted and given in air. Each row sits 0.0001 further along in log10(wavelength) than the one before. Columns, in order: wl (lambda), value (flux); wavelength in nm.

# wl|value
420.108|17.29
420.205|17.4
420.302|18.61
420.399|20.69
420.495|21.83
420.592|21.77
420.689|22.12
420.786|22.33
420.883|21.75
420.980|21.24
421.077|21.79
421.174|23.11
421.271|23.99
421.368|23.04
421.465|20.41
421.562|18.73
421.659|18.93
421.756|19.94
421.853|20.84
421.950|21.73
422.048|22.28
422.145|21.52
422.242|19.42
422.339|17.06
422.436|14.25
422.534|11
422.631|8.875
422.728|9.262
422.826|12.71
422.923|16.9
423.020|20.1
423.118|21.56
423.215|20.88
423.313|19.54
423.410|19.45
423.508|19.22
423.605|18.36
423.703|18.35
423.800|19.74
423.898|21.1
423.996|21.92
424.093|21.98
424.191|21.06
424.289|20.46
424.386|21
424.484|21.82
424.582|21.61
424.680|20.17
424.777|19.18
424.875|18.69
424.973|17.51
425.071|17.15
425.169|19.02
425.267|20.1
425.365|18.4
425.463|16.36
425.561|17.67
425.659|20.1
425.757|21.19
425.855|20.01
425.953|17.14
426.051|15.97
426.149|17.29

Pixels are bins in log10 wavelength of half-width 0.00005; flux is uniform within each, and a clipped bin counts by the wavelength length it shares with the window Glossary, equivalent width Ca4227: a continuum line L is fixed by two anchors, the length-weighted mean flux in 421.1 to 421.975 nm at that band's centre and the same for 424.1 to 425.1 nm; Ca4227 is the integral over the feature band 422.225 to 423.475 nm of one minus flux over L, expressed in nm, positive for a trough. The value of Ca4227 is 0.27 nm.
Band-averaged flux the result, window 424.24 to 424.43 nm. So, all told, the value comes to 20.8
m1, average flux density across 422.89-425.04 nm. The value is 20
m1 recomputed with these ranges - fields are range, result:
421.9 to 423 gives 16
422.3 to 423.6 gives 16.3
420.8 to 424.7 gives 19.4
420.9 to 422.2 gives 21.3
